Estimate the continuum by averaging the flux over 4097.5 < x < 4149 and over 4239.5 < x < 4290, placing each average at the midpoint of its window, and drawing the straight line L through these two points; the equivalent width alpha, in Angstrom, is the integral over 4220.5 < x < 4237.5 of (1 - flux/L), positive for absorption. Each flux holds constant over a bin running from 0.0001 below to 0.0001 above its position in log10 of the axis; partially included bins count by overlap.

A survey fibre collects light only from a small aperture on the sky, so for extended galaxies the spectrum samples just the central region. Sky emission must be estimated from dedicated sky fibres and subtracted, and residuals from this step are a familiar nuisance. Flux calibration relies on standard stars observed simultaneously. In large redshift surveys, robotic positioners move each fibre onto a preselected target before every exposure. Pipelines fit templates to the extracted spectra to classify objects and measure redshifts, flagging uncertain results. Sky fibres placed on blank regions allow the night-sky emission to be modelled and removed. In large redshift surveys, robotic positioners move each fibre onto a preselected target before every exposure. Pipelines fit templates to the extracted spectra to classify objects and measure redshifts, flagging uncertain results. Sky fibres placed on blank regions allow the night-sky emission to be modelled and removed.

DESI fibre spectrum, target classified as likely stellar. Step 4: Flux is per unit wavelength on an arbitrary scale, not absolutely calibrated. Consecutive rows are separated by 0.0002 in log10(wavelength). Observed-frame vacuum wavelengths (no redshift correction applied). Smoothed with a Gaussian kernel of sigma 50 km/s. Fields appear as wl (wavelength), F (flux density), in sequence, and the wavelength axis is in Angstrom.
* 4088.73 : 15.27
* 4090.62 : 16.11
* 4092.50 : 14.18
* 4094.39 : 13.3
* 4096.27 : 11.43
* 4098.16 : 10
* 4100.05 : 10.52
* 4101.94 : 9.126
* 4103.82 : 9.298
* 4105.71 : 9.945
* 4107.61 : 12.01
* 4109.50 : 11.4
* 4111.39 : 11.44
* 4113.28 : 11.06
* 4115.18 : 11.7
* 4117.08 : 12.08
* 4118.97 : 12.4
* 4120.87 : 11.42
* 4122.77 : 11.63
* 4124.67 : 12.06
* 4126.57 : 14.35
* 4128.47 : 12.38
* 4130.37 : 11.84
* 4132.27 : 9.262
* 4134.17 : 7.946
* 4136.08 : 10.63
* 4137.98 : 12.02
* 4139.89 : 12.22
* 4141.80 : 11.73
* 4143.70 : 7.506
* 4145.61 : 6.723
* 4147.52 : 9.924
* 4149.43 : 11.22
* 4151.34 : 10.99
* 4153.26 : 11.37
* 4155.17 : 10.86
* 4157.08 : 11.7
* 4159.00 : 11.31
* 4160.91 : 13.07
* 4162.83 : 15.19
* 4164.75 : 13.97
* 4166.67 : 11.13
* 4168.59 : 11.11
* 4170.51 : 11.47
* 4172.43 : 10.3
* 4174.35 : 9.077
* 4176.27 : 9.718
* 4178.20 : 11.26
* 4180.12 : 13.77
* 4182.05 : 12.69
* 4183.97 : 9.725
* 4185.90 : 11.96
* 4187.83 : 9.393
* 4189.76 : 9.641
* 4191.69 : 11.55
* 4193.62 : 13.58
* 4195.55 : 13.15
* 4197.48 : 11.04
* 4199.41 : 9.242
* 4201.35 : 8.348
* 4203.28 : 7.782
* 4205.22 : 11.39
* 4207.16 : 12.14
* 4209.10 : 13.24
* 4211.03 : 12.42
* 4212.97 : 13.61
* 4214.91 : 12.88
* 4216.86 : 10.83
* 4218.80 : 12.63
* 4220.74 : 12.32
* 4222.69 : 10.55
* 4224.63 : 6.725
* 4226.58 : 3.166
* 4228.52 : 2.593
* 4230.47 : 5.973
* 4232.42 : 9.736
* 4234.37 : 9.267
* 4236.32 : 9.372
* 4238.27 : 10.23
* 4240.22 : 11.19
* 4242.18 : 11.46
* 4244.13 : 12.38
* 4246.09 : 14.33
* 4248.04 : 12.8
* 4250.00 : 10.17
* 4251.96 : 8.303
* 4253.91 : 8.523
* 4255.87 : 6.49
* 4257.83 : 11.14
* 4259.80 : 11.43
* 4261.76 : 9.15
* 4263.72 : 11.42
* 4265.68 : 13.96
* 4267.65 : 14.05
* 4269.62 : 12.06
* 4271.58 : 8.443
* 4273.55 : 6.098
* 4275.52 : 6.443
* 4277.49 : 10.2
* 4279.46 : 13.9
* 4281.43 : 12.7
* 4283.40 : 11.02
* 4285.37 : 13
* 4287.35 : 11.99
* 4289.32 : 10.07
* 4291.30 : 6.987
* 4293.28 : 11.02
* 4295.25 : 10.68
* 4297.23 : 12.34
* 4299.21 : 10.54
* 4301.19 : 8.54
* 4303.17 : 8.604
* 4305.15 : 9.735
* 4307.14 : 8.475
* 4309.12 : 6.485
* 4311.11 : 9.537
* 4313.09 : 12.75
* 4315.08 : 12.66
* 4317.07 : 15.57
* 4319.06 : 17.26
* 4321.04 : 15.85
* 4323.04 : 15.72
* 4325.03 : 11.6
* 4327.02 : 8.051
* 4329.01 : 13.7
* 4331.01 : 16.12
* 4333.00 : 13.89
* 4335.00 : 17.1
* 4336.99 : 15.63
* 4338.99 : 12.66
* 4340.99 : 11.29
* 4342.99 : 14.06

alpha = 5.15 Angstrom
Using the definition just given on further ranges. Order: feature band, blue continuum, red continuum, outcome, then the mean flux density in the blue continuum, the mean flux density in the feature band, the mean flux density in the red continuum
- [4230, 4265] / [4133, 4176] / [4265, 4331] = 2.8 Angstrom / 10.9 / 10.3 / 11.3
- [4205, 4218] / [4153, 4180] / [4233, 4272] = -1.4 Angstrom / 11.6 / 12.4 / 10.8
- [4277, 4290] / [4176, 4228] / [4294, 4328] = -0.8 Angstrom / 10.9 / 11.9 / 11.4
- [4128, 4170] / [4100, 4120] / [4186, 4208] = -0.8 Angstrom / 11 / 11.1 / 10.7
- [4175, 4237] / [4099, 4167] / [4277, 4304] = 3.9 Angstrom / 11.2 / 10.4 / 10.9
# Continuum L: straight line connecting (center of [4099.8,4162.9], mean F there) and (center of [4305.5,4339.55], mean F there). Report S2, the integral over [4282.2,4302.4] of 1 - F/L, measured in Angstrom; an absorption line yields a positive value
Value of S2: 3.4 Angstrom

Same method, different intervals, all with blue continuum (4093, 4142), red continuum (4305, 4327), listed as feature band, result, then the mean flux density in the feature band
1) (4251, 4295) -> 6.03 Angstrom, 10.4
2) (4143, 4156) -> 1.83 Angstrom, 9.83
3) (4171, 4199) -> 1.08 Angstrom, 11.2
